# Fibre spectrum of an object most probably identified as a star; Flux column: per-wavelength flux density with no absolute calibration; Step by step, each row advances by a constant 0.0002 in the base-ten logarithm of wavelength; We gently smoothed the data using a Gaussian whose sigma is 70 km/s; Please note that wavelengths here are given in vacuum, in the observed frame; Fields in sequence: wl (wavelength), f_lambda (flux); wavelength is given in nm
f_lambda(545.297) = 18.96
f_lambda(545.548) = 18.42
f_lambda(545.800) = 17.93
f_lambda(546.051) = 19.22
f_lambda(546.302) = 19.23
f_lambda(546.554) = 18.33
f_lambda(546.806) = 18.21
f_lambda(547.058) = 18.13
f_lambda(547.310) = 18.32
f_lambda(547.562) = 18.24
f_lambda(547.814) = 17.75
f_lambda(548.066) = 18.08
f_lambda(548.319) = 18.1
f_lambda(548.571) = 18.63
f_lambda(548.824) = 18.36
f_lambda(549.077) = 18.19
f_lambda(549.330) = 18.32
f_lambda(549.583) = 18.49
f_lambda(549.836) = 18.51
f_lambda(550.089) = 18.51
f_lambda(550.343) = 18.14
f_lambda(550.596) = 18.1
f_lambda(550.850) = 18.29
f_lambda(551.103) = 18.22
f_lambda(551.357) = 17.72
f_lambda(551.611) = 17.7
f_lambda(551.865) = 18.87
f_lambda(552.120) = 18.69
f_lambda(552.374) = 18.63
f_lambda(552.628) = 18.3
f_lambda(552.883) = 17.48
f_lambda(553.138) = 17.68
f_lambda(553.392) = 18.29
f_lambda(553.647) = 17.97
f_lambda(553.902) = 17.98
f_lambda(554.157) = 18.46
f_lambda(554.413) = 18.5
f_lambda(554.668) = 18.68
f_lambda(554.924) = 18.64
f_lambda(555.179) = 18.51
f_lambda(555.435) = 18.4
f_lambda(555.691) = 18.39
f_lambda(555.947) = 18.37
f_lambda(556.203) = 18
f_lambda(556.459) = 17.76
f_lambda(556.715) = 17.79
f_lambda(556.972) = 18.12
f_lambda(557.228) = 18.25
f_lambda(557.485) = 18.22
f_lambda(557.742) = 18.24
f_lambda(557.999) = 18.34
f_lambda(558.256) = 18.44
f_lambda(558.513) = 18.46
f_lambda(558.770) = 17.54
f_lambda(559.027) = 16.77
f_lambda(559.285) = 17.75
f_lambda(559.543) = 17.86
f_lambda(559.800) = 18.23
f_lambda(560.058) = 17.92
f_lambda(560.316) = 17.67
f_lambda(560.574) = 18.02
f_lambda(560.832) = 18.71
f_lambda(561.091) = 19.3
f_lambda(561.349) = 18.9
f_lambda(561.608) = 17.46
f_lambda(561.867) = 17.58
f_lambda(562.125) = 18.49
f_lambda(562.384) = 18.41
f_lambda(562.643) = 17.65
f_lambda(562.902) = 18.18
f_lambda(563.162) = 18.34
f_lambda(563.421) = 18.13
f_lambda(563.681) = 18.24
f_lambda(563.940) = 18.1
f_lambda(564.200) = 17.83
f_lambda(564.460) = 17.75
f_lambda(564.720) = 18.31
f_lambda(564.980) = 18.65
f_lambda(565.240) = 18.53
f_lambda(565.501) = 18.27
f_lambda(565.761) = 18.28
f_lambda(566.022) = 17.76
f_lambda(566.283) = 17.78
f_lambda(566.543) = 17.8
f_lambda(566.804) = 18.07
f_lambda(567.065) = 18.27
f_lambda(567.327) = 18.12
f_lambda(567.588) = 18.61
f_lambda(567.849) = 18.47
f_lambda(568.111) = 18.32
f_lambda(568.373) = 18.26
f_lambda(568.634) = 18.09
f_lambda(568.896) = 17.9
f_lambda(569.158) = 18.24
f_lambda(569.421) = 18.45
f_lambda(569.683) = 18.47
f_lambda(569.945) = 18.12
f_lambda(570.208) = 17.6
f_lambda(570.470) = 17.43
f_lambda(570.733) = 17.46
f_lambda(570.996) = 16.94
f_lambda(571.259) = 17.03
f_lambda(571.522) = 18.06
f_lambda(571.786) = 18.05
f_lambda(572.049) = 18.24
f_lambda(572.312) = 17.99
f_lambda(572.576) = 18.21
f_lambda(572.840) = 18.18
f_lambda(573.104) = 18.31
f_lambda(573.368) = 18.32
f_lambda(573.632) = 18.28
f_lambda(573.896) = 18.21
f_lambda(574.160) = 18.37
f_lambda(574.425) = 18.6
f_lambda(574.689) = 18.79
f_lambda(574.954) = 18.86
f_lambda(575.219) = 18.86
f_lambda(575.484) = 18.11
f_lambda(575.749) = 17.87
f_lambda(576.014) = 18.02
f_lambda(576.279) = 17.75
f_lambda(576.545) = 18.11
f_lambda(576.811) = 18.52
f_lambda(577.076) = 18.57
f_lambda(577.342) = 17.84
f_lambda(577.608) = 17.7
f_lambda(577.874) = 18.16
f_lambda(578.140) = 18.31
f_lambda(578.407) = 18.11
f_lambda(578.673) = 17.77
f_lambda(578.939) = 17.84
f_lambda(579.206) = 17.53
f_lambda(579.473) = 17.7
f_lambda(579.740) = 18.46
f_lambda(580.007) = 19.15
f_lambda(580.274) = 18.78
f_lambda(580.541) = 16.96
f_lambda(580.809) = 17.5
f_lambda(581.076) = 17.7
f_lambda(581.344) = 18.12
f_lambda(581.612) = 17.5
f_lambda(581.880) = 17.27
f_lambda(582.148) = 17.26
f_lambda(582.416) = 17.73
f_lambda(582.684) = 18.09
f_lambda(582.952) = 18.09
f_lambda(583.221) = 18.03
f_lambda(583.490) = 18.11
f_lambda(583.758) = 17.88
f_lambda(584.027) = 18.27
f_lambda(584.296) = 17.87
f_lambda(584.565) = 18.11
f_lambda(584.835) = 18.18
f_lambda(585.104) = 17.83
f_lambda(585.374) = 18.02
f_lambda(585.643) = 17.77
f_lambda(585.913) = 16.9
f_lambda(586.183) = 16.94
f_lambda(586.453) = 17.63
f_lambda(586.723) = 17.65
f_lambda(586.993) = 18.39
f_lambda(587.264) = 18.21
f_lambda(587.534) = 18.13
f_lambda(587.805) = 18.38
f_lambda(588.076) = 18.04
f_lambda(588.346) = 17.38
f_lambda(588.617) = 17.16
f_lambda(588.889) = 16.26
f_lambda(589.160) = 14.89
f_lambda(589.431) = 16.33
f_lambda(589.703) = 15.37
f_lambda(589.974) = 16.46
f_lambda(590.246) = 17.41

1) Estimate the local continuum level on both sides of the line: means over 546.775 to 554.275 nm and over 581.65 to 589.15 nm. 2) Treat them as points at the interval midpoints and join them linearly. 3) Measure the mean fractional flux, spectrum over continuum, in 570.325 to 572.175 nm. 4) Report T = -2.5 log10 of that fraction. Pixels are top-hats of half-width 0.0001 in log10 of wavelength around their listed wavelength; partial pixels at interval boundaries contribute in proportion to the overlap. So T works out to 0.02 mag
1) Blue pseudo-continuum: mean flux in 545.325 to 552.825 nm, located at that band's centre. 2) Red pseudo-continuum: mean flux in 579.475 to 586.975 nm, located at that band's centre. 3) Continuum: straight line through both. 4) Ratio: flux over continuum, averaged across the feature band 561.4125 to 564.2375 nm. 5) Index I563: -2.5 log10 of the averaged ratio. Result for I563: 0.004 mag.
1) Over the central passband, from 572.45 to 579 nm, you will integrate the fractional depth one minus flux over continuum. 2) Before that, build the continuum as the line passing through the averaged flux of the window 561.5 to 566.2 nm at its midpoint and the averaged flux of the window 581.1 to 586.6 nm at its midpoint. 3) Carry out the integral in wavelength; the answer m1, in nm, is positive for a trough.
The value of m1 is -0.12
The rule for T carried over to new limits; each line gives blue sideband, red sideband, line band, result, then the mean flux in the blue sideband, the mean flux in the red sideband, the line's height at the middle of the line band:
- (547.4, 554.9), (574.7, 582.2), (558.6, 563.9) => 0.01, 18.2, 18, 18.2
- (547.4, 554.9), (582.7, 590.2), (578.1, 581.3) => -0.02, 18.2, 17.5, 17.6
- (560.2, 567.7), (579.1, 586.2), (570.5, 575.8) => -0.01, 18.2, 17.9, 18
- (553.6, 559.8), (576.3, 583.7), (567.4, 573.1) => 0.00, 18.1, 18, 18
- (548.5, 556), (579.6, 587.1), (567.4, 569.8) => -0.01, 18.3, 17.9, 18.1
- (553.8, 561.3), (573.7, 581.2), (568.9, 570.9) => 0.01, 18.2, 18.2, 18.2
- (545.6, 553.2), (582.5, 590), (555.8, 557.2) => 0.01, 18.3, 17.5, 18.1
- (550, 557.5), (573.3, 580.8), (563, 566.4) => 0.00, 18.2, 18.2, 18.2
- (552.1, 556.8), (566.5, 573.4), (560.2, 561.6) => -0.02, 18.2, 18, 18.2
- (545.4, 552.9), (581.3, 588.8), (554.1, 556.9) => 0.00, 18.3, 17.8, 18.2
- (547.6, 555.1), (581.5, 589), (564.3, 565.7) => -0.01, 18.3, 17.8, 18.1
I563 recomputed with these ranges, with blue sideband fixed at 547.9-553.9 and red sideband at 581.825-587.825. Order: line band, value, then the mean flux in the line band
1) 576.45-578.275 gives -0.01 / 18.2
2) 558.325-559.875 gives 0.02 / 17.8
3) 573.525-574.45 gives -0.02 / 18.3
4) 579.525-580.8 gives -0.02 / 18.2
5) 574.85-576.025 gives -0.02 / 18.4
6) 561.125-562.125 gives 0.00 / 18.2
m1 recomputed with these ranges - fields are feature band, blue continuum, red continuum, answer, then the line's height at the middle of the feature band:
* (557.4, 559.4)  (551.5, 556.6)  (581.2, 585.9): 0.03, 18.2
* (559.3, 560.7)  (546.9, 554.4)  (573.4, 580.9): 0.02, 18.2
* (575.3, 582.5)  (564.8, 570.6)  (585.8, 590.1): -0.14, 17.6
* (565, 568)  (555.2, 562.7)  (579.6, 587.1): -0.03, 18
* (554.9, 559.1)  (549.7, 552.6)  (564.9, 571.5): 0.02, 18.2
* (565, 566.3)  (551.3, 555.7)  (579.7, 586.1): -0.01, 18.1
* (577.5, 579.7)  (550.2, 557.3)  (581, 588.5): 0.00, 17.9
